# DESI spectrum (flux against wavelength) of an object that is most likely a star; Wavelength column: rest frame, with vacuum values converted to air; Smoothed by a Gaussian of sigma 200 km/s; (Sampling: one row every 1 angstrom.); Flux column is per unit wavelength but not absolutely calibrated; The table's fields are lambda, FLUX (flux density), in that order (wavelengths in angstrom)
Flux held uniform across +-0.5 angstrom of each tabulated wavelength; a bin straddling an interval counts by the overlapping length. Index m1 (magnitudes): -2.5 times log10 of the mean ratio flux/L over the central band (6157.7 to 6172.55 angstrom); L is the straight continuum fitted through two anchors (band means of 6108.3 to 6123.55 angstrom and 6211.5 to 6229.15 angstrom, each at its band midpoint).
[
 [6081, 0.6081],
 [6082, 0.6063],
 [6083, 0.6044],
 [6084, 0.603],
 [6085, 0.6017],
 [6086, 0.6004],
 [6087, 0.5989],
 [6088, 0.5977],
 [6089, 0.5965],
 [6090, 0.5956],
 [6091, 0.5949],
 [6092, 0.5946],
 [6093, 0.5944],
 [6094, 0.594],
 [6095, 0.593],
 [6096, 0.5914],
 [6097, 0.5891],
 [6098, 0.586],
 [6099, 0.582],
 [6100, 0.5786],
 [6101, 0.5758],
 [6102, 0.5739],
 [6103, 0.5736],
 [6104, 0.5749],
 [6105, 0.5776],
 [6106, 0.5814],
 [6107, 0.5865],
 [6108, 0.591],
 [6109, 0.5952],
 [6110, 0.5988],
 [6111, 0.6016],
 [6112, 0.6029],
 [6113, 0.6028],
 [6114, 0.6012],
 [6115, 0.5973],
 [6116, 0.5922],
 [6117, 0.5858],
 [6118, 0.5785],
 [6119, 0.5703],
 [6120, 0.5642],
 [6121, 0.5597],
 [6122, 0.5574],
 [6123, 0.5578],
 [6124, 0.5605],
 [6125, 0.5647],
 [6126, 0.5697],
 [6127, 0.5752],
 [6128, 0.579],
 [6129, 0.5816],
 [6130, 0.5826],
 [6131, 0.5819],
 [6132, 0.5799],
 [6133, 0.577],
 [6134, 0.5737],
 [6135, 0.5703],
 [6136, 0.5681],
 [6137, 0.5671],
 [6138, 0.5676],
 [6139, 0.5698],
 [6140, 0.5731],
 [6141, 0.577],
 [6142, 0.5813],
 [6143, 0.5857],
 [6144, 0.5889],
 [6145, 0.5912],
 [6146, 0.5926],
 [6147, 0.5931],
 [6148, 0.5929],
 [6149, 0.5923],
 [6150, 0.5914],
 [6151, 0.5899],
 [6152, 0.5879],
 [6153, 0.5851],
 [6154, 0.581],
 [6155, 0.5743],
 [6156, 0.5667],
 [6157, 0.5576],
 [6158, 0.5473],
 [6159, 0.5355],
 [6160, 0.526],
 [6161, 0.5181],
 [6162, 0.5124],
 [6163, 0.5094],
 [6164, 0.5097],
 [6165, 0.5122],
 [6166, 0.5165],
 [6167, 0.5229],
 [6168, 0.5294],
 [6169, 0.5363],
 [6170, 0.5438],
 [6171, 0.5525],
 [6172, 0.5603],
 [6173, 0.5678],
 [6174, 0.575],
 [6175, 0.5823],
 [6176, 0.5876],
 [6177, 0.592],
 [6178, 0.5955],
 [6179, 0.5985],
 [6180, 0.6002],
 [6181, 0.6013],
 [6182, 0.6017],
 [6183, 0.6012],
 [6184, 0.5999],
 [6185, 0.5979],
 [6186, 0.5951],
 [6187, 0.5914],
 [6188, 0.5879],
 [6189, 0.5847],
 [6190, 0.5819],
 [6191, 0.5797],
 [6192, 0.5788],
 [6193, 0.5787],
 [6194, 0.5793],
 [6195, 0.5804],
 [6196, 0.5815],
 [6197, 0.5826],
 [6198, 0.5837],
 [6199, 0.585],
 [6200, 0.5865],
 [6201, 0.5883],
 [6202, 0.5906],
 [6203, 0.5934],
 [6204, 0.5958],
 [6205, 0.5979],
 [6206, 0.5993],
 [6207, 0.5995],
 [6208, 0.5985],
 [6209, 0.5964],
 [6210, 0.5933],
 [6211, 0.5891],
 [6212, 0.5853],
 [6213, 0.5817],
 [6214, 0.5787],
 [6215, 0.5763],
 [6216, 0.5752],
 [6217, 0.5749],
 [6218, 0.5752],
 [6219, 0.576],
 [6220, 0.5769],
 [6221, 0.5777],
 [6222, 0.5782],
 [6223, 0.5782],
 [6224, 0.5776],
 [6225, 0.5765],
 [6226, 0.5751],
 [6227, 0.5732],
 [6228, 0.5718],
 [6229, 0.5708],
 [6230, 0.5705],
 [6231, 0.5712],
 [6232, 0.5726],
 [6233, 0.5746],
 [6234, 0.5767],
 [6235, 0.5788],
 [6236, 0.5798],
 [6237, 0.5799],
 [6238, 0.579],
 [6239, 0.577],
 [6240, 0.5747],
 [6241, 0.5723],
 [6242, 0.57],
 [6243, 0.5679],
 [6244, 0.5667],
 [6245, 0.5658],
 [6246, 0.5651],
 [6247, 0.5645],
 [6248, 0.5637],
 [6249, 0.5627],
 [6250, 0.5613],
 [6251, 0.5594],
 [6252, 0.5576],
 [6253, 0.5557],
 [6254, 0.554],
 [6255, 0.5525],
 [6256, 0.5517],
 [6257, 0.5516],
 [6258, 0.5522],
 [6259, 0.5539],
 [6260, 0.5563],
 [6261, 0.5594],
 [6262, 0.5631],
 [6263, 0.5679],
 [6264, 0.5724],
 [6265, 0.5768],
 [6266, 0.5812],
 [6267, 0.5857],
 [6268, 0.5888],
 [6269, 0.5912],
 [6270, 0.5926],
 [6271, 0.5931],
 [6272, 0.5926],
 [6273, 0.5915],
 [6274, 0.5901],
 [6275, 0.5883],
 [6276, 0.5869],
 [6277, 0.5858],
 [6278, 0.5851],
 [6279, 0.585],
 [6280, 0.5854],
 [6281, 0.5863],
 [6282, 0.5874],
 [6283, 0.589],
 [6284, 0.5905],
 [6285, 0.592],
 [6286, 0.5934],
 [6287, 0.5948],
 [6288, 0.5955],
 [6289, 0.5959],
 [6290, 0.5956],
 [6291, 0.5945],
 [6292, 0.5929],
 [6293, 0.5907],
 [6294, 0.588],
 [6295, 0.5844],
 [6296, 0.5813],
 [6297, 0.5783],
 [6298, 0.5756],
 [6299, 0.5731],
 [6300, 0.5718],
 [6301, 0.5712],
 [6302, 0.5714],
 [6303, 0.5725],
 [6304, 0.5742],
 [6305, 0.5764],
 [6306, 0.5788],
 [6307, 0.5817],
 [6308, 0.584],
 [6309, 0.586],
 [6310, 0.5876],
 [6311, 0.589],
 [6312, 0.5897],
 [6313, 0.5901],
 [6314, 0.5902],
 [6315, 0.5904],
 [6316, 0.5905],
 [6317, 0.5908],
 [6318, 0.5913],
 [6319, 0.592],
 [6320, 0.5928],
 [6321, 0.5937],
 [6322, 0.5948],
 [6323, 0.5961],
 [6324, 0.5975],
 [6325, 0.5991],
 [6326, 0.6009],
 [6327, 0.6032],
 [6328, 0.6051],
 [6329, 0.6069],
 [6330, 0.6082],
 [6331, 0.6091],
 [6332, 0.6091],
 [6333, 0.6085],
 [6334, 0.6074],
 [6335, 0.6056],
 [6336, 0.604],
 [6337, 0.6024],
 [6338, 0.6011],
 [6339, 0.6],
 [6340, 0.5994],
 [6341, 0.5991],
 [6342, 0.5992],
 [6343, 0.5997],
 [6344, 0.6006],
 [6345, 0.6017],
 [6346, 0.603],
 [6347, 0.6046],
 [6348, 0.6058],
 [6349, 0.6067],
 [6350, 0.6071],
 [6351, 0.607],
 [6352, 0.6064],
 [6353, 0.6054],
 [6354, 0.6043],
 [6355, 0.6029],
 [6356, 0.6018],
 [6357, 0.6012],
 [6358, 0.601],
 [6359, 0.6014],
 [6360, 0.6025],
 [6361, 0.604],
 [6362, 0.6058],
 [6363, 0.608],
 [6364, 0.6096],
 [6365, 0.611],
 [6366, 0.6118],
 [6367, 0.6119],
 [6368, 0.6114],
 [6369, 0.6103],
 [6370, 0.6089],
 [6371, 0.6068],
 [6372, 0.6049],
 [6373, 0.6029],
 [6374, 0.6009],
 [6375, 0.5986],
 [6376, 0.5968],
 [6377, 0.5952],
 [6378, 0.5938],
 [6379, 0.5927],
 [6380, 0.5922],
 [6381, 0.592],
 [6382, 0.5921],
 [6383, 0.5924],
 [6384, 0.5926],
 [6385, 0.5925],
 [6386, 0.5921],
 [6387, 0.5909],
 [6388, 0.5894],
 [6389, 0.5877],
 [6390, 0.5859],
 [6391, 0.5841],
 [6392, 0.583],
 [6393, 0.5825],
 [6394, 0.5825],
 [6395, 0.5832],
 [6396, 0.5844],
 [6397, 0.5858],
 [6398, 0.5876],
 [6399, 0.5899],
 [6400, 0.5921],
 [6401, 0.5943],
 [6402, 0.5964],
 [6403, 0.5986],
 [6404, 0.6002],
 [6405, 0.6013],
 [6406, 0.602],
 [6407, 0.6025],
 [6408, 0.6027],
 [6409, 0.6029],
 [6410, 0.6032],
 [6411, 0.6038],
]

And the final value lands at 0.10 mag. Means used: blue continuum 0.584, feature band 0.529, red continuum 0.577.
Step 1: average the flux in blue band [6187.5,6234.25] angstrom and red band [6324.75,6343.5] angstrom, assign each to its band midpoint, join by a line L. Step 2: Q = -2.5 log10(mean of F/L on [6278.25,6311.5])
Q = 0.02 mag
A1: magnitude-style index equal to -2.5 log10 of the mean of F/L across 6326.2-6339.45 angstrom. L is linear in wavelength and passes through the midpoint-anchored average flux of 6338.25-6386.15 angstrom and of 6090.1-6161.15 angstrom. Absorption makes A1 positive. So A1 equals -0.011 mag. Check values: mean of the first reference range 0.579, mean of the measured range 0.605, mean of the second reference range 0.602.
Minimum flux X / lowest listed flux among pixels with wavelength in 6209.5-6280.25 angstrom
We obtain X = 0.5516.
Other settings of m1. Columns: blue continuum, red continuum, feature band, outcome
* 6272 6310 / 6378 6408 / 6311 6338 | -0.02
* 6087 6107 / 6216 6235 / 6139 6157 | 0.00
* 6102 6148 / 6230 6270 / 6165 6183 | 0.01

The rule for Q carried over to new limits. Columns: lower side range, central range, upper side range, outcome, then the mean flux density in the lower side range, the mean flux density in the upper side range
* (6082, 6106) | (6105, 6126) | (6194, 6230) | 0.01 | 0.59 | 0.583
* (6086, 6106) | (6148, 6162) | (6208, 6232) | 0.04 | 0.588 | 0.579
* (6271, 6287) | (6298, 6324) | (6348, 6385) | 0.02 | 0.589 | 0.603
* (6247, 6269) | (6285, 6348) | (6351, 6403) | -0.02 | 0.564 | 0.597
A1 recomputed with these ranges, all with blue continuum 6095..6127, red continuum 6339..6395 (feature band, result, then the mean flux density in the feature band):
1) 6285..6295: 0.00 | 0.593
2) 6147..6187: 0.04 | 0.566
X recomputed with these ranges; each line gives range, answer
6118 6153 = 0.5574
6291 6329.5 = 0.5712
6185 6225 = 0.5749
